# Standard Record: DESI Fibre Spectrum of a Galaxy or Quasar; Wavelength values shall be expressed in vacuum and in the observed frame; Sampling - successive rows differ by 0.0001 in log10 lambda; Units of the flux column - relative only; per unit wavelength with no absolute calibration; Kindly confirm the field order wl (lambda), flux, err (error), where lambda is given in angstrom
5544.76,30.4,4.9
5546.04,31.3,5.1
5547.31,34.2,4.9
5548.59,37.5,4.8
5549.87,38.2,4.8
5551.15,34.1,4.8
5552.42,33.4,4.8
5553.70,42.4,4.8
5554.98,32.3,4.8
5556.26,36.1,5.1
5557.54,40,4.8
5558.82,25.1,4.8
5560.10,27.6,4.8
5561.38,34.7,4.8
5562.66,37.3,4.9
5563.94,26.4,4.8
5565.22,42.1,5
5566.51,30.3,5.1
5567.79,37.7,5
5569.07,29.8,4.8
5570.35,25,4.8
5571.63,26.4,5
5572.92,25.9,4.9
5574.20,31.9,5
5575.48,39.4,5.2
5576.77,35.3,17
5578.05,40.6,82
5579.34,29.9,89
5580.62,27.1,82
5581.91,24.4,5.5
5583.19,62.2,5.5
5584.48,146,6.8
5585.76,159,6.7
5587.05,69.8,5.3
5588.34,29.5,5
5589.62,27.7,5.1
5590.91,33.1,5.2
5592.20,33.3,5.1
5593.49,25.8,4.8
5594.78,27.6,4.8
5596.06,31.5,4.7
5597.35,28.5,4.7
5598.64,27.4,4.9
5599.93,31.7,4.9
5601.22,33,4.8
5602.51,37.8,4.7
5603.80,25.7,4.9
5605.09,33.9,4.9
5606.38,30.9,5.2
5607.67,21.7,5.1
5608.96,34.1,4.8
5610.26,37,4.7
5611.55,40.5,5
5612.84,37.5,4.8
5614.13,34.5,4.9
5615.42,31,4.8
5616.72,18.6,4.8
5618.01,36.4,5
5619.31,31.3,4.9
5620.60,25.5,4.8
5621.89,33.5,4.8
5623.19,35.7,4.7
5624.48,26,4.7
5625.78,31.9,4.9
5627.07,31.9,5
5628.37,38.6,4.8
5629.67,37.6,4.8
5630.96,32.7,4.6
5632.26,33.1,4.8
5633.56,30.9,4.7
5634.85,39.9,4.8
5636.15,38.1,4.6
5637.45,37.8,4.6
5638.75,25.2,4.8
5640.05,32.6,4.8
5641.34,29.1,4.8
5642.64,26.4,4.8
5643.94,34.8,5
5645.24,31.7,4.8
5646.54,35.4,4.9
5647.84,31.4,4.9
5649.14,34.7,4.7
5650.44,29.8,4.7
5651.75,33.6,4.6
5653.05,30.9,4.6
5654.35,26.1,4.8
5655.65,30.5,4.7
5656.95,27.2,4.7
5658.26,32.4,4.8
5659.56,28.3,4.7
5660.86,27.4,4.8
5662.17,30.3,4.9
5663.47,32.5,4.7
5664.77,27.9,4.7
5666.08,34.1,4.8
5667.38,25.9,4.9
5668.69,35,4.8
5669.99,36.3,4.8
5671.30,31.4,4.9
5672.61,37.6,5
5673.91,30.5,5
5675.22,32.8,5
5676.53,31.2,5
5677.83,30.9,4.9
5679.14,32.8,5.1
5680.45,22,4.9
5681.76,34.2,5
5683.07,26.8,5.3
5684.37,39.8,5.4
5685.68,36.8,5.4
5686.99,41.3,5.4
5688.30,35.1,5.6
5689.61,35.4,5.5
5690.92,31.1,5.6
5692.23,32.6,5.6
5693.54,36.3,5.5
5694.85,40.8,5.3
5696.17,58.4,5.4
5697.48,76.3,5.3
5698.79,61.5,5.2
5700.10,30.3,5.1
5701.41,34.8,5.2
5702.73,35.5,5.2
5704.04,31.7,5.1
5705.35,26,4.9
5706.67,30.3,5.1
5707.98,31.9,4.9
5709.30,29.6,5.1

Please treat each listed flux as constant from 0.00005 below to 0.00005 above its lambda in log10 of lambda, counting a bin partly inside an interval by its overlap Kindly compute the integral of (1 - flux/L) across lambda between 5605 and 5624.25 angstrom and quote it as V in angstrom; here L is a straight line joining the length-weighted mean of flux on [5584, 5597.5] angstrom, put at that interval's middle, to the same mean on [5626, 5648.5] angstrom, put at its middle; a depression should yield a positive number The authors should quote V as 5.27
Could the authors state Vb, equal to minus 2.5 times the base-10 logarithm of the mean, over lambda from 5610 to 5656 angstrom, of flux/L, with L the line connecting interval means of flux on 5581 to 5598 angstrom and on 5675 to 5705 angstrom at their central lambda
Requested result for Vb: 0.39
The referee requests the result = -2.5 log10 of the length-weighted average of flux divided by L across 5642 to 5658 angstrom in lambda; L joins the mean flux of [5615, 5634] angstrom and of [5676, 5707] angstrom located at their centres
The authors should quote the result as 0.09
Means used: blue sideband 31.6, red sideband 37.3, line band 31.1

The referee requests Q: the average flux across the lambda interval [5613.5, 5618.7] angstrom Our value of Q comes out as 30.1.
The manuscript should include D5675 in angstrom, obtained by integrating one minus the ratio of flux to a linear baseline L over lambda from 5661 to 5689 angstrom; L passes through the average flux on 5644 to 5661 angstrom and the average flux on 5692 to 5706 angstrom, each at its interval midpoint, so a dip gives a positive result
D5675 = 3.1 angstrom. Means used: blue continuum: 31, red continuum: 42.5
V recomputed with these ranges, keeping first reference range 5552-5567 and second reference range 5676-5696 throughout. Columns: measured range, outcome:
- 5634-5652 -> 0.7 angstrom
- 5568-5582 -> 1.3 angstrom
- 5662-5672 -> 0.8 angstrom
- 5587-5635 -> 2.6 angstrom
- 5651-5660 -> 1.2 angstrom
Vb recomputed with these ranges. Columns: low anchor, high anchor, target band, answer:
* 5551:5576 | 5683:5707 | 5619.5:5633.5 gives 0.11 mag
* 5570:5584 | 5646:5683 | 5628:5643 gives -0.04 mag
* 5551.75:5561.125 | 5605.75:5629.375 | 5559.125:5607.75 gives -0.19 mag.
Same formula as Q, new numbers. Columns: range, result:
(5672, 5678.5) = 32.6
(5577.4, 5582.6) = 30.9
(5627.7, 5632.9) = 35.5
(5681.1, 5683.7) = 30.5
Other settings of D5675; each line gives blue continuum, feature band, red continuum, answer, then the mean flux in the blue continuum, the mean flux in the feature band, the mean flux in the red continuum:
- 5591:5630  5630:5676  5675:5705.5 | 3.8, 31.6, 31.9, 37.5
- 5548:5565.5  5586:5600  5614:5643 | -1.5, 34.6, 36.9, 32.1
